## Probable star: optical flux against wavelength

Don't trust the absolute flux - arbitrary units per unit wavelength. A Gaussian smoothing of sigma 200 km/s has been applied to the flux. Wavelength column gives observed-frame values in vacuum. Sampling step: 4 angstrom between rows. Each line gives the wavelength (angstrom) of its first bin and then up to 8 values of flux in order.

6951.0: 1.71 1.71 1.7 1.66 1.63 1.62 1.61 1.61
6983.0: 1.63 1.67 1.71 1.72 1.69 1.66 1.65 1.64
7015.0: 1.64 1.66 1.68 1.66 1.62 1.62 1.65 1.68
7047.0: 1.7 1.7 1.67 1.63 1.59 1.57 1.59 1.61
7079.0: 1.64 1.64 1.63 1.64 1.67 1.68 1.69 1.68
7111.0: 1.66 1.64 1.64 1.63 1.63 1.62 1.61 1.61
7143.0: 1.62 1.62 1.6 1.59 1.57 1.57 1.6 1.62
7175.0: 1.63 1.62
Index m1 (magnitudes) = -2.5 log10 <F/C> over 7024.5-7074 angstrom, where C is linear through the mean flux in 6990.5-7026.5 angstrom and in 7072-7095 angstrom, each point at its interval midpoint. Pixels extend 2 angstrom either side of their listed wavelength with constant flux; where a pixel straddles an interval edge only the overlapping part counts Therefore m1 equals 0.007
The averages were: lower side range 1.67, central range 1.64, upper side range 1.63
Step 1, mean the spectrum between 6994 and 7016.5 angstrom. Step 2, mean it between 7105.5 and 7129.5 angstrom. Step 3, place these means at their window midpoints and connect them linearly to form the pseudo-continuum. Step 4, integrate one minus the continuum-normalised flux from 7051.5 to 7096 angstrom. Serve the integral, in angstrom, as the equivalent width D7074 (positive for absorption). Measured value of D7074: 0.70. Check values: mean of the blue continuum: 1.66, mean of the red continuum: 1.65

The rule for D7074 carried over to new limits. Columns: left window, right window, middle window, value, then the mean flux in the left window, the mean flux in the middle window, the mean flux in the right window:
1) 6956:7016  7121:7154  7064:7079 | 0.3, 1.66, 1.6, 1.62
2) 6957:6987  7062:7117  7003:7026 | -0.2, 1.64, 1.65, 1.64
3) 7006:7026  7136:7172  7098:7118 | -0.6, 1.65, 1.67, 1.6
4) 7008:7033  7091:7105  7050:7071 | 0.5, 1.65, 1.62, 1.67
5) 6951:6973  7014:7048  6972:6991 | 0.3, 1.67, 1.64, 1.66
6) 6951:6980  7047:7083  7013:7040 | -0.1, 1.65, 1.65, 1.63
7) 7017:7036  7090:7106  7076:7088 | 0.2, 1.65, 1.63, 1.67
